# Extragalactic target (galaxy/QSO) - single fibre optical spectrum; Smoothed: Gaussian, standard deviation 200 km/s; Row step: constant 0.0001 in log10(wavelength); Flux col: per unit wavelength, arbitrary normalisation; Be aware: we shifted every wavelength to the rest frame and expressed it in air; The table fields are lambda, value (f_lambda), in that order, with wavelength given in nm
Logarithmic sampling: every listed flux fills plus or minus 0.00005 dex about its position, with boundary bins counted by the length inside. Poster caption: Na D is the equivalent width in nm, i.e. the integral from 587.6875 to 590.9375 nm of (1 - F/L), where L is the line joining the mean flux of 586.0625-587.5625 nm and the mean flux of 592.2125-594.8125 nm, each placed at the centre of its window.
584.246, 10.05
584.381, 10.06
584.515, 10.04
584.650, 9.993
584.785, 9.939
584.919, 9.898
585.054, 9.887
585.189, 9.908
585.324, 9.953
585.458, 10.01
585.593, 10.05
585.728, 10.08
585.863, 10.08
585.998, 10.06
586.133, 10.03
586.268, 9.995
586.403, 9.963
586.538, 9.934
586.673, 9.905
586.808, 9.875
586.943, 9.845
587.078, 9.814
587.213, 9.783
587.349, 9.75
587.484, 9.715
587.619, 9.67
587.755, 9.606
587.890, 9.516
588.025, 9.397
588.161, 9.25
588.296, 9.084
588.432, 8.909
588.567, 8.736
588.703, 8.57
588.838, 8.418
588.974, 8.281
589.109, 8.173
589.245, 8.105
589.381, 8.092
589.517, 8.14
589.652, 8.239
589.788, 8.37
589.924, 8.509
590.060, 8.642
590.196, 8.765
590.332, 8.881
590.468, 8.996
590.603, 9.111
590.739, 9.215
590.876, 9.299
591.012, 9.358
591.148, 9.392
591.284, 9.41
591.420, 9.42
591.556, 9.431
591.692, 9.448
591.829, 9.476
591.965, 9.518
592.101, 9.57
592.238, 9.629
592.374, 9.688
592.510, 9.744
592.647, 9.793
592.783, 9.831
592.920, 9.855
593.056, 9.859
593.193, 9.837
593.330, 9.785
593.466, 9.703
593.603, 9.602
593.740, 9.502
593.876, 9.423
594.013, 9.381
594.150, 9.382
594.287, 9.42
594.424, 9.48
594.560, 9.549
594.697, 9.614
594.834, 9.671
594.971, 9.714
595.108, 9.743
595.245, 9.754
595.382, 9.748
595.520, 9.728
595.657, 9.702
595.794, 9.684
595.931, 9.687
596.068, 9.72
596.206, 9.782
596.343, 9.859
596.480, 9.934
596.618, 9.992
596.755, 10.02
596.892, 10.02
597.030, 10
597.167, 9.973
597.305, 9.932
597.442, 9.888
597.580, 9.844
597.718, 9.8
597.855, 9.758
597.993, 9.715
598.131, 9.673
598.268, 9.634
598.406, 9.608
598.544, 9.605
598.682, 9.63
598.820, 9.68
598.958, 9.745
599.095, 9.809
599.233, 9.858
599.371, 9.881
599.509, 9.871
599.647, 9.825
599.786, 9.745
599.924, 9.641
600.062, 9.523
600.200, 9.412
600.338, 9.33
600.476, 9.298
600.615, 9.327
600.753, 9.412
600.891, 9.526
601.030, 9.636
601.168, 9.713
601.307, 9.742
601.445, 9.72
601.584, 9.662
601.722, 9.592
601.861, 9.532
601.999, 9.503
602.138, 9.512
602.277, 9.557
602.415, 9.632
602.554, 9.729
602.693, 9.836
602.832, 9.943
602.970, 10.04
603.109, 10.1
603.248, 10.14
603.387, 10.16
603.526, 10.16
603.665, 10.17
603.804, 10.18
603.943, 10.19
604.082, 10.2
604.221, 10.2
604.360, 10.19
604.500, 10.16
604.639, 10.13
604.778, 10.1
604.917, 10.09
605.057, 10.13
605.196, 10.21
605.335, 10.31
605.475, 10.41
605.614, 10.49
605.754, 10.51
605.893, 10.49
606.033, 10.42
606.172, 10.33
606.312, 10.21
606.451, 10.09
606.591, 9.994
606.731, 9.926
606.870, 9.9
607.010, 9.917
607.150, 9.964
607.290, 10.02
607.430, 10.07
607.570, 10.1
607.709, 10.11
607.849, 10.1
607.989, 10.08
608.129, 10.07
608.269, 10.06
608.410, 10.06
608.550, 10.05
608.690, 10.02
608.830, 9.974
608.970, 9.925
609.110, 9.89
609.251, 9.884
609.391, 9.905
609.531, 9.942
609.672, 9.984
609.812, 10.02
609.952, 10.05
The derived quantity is 0.34 nm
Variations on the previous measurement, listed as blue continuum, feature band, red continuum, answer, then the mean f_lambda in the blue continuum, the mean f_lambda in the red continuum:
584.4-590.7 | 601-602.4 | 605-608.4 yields 0.05 nm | 9.35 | 10.2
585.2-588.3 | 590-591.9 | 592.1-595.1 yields 0.10 nm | 9.82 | 9.64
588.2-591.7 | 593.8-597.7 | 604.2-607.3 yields -0.18 nm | 8.8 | 10.2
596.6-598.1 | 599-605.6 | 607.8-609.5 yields 0.06 nm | 9.9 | 10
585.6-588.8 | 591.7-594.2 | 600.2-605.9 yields 0.02 nm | 9.63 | 9.91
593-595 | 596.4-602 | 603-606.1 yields 0.11 nm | 9.59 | 10.2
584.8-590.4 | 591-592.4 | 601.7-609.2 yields 0.00 nm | 9.32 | 10.1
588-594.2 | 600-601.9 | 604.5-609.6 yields 0.04 nm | 9.16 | 10.1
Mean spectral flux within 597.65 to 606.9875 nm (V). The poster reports 9.89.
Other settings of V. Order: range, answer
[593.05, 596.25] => 9.64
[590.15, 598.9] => 9.63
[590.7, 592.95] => 9.53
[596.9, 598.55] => 9.8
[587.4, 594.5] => 9.21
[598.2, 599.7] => 9.74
